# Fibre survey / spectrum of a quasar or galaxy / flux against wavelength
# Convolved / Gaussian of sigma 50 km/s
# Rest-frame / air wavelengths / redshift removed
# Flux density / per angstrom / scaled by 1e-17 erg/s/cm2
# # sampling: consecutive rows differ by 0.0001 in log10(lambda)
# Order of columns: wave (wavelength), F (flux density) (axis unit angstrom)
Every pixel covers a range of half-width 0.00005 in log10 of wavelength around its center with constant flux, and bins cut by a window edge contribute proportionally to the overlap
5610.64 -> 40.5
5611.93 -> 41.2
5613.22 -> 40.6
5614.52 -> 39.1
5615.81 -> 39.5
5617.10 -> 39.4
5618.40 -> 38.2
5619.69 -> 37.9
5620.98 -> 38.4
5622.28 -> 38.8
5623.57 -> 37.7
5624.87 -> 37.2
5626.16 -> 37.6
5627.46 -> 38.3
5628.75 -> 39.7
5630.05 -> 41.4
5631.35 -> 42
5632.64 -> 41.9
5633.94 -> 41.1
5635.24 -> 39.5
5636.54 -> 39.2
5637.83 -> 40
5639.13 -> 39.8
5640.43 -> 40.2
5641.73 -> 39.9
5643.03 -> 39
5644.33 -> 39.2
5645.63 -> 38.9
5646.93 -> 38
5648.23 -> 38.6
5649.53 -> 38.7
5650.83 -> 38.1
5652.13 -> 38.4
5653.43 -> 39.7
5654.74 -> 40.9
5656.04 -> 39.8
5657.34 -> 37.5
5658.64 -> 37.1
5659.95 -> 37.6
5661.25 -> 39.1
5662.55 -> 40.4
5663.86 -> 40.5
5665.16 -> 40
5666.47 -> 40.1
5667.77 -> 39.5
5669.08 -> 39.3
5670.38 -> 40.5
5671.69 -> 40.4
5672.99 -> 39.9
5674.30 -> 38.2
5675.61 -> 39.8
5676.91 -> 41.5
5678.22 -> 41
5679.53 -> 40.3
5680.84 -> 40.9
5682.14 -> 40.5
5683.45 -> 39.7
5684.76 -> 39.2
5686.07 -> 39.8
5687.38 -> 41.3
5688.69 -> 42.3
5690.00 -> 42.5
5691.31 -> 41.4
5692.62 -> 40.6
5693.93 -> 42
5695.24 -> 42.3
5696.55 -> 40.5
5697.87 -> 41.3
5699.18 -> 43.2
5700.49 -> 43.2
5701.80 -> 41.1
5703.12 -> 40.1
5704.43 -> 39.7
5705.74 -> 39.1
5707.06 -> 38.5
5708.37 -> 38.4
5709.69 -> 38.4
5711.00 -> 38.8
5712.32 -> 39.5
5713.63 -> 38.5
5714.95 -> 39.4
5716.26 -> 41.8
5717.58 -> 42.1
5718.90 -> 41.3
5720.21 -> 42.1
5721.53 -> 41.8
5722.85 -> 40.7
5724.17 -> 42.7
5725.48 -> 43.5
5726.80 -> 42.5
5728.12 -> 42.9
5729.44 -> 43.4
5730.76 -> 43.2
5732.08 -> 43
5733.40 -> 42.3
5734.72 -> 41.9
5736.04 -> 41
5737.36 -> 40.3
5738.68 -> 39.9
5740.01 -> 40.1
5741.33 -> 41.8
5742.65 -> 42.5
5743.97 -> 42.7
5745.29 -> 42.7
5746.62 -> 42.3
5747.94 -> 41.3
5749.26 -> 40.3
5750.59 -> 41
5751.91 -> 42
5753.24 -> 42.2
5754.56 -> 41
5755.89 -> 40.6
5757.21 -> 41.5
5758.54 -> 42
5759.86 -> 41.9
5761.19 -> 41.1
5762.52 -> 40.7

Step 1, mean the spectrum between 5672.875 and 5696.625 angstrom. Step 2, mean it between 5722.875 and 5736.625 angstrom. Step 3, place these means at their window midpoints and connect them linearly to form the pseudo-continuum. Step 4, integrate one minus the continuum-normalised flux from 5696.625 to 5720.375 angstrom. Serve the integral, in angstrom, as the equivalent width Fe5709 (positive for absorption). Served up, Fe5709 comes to 0.8 angstrom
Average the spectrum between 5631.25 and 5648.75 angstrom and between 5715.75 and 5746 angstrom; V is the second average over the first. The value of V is 1.1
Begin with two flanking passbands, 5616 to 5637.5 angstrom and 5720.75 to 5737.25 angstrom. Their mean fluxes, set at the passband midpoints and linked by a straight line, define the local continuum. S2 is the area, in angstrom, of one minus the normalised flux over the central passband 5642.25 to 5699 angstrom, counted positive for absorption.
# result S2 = 0.92 angstrom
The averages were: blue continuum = 39.3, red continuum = 42.3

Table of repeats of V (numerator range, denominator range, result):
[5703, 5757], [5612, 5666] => 1.05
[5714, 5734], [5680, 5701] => 1.02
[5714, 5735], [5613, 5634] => 1.07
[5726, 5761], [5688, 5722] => 1.02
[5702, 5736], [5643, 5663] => 1.06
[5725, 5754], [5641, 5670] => 1.07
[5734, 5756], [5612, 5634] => 1.05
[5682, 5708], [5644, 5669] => 1.05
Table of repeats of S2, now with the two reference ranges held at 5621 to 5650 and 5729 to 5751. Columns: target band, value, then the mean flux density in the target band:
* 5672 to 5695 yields -0.1 angstrom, 40.7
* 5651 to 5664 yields 0.3 angstrom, 39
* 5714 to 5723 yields 0.0 angstrom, 41.2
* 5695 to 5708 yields 0.0 angstrom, 40.8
